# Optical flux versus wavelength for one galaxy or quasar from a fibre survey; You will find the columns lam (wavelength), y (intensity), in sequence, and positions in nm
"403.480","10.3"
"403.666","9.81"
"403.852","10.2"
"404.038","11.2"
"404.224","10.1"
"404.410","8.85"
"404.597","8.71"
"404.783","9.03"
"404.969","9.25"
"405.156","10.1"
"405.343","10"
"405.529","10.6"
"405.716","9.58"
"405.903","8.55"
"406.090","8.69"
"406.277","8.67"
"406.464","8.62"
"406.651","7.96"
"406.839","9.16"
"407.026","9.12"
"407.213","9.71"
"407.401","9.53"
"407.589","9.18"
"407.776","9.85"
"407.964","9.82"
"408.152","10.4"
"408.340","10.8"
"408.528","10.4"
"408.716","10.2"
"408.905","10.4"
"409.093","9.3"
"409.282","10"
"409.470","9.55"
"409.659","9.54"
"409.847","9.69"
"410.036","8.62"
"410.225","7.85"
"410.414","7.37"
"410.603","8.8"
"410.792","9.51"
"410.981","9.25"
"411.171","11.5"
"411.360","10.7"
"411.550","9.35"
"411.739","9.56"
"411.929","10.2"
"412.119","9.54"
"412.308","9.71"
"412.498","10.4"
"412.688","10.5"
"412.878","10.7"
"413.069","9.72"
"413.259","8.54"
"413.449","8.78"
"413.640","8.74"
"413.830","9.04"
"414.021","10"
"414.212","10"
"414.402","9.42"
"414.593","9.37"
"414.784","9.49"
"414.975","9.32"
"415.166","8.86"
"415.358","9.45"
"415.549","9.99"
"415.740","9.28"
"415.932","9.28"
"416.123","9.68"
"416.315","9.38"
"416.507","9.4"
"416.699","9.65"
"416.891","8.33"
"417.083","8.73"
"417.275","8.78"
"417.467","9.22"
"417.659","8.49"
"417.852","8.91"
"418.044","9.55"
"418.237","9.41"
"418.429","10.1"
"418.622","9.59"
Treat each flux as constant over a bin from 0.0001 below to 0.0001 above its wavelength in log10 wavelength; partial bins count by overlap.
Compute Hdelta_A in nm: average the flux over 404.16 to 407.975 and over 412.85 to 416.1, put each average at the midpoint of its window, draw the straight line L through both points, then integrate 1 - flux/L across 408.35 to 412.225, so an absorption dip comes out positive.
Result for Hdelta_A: -0.11 nm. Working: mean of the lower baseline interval 9.27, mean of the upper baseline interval 9.39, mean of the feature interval 9.59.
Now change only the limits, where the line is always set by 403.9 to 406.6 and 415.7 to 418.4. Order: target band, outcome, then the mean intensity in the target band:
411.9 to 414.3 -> -0.11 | 9.67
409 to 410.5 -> 0.05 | 9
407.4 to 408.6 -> -0.09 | 10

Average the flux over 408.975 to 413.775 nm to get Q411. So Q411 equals 9.5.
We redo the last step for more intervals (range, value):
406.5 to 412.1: 9.55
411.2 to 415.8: 9.64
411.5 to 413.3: 9.87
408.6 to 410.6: 9.24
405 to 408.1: 9.33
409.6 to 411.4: 9.24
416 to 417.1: 9.23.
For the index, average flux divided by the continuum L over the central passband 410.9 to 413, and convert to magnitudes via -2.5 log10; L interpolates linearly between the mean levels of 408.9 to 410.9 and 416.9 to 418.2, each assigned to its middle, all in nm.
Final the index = -0.12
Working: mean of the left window 9.1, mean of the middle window 10.1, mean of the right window 8.93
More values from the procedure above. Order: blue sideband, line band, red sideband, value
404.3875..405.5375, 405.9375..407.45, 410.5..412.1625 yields 0.078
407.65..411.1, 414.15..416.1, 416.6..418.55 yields -0.024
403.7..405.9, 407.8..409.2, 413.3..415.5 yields -0.065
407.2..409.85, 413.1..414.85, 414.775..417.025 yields 0.022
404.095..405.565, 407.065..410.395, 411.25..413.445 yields 0.011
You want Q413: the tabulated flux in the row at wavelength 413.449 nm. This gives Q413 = 8.78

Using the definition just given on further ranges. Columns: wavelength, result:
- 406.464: 8.62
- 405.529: 10.6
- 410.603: 8.8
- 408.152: 10.4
